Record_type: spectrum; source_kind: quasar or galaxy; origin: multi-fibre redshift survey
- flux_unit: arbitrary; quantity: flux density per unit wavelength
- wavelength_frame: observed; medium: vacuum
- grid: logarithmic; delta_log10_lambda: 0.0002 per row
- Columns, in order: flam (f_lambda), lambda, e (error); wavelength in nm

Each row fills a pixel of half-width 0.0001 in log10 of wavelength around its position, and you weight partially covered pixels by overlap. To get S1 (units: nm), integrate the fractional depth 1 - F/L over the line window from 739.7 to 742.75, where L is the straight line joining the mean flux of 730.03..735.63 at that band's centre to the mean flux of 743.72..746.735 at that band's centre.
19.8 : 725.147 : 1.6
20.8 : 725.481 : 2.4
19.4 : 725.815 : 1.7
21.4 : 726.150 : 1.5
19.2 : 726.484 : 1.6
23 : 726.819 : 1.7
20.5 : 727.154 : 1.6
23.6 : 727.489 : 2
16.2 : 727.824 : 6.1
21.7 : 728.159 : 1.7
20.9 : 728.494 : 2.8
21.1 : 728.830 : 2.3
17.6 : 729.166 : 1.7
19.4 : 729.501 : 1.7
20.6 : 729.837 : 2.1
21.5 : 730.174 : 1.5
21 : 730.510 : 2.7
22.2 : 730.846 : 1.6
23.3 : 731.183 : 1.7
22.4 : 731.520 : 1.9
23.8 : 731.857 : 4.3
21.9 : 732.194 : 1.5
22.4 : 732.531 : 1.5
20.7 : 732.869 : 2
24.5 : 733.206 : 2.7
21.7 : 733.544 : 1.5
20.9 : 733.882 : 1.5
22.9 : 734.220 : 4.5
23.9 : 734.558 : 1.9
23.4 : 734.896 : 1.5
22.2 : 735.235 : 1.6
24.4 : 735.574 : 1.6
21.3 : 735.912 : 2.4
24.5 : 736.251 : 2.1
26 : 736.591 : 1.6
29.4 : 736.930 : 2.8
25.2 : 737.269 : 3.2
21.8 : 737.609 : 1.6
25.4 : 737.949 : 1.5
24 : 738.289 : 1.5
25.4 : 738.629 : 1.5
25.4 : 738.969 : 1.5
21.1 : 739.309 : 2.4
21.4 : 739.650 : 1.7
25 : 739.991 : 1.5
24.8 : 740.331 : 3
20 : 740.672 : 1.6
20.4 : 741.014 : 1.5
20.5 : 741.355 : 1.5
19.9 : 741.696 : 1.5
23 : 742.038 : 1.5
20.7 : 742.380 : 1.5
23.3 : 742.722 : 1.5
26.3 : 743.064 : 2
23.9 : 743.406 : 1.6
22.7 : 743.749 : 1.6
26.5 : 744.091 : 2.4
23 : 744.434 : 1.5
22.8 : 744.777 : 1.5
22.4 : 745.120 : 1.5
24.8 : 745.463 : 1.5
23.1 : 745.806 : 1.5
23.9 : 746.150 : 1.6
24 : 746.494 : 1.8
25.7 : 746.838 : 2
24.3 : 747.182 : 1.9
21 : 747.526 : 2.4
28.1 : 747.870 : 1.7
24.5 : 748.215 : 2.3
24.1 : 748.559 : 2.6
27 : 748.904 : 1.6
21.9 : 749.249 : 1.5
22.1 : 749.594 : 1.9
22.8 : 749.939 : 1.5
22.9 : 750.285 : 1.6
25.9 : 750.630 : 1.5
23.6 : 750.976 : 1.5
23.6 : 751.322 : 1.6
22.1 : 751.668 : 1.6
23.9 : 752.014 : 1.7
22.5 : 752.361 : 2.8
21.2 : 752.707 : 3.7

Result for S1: 0.20 nm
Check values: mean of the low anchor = 22.5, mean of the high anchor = 23.8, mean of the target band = 21.9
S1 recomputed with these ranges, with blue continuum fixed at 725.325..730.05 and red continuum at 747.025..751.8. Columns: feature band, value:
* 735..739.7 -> -0.478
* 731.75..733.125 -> -0.073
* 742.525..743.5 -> -0.068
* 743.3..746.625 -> -0.079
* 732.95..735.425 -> -0.149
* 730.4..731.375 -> -0.062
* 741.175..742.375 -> 0.084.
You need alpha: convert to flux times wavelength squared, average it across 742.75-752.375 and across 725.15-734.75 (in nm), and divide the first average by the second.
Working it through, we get 1.17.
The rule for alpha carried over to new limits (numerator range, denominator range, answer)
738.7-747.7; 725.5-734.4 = 1.12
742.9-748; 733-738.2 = 1.04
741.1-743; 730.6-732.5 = 0.99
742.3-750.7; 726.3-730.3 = 1.23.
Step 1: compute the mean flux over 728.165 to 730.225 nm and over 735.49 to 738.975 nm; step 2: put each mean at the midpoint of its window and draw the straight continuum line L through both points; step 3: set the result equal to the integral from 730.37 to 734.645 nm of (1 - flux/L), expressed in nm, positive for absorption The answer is -0.06 nm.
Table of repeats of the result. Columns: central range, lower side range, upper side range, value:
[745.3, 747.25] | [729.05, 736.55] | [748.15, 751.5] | -0.067 nm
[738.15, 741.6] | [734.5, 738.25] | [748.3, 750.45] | 0.198 nm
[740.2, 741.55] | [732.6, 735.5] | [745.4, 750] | 0.118 nm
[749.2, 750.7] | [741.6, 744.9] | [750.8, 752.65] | 0.003 nm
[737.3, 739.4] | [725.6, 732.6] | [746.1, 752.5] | -0.157 nm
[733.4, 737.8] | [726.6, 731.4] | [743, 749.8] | -0.314 nm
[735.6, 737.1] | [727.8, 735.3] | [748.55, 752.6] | -0.209 nm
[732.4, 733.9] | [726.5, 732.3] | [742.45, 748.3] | -0.021 nm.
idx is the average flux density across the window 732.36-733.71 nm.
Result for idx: 22.3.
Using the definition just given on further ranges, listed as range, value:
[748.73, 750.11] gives 23.5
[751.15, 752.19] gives 23.2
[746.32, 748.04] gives 24.6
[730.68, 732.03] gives 22.9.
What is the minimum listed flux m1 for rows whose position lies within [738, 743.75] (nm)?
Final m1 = 19.9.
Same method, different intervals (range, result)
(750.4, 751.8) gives 22.1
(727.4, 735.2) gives 16.2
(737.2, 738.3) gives 21.8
